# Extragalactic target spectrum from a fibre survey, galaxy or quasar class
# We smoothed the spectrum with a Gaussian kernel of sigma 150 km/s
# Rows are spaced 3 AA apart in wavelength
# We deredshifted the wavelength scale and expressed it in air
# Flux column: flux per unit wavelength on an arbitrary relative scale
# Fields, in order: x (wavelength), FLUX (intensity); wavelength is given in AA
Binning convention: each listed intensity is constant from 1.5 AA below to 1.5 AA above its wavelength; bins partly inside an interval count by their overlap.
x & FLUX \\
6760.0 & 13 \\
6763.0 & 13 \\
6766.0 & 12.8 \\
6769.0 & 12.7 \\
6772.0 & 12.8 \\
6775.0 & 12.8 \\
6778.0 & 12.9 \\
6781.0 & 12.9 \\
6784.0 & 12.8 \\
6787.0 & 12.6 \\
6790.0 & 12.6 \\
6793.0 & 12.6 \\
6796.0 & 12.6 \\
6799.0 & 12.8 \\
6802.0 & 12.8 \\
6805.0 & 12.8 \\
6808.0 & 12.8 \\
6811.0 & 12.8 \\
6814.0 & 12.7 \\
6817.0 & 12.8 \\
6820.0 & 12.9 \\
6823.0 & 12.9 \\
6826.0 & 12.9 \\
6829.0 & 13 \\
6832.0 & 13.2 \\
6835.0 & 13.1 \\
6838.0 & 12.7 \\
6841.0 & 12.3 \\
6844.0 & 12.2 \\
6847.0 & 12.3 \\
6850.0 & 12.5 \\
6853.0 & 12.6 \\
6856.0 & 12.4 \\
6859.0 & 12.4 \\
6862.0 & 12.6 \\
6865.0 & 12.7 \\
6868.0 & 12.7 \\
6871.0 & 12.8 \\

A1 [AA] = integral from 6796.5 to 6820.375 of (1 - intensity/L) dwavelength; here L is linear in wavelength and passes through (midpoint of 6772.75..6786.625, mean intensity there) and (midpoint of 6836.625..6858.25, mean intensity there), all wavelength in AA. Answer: -0.2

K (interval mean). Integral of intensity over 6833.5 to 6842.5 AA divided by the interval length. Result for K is 12.7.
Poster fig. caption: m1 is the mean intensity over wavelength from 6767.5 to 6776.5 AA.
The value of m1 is 12.8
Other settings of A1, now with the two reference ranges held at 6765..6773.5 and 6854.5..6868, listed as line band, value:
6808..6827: -0.3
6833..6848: 0.1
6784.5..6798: 0.1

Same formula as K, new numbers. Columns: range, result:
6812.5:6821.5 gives 12.8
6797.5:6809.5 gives 12.8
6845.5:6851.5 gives 12.4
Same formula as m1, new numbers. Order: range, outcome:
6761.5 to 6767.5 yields 12.9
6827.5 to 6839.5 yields 13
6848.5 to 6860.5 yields 12.5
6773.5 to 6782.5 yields 12.9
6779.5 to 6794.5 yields 12.7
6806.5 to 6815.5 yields 12.8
